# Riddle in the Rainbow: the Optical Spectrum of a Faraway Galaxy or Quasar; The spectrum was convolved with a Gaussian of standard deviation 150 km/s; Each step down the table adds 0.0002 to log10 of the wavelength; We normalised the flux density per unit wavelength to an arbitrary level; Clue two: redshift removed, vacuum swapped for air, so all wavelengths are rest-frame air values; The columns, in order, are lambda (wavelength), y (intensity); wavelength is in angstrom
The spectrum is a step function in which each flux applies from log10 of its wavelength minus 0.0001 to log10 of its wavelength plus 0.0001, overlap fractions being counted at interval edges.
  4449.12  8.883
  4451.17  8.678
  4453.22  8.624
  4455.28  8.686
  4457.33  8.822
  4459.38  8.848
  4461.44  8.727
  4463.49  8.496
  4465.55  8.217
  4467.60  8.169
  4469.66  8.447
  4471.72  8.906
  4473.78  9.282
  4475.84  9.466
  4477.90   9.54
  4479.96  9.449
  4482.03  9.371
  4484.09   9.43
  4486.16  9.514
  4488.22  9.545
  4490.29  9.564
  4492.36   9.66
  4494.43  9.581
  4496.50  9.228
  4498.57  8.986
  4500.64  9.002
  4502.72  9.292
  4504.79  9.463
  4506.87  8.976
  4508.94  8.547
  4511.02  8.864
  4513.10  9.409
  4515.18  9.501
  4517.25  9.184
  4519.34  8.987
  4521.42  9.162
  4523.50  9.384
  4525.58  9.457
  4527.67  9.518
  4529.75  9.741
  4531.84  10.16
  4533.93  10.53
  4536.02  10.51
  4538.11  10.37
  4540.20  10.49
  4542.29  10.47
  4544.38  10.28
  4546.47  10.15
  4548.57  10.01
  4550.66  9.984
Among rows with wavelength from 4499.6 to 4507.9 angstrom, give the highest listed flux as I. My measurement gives 9.463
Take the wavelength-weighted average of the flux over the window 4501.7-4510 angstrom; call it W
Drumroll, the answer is 9.07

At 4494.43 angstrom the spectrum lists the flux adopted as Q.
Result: 9.581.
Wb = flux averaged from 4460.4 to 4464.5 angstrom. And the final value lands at 8.61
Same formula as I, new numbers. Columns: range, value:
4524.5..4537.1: 10.53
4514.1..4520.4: 9.501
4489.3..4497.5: 9.66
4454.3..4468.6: 8.848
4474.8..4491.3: 9.564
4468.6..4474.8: 9.282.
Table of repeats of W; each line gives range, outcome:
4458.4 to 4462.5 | 8.78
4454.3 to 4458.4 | 8.77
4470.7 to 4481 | 9.33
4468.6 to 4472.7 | 8.66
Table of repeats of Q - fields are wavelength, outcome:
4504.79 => 9.463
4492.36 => 9.66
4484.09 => 9.43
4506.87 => 8.976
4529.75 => 9.741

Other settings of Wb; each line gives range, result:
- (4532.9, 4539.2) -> 10.5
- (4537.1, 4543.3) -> 10.4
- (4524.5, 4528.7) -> 9.48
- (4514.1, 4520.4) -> 9.23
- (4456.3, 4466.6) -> 8.63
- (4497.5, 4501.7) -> 8.99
